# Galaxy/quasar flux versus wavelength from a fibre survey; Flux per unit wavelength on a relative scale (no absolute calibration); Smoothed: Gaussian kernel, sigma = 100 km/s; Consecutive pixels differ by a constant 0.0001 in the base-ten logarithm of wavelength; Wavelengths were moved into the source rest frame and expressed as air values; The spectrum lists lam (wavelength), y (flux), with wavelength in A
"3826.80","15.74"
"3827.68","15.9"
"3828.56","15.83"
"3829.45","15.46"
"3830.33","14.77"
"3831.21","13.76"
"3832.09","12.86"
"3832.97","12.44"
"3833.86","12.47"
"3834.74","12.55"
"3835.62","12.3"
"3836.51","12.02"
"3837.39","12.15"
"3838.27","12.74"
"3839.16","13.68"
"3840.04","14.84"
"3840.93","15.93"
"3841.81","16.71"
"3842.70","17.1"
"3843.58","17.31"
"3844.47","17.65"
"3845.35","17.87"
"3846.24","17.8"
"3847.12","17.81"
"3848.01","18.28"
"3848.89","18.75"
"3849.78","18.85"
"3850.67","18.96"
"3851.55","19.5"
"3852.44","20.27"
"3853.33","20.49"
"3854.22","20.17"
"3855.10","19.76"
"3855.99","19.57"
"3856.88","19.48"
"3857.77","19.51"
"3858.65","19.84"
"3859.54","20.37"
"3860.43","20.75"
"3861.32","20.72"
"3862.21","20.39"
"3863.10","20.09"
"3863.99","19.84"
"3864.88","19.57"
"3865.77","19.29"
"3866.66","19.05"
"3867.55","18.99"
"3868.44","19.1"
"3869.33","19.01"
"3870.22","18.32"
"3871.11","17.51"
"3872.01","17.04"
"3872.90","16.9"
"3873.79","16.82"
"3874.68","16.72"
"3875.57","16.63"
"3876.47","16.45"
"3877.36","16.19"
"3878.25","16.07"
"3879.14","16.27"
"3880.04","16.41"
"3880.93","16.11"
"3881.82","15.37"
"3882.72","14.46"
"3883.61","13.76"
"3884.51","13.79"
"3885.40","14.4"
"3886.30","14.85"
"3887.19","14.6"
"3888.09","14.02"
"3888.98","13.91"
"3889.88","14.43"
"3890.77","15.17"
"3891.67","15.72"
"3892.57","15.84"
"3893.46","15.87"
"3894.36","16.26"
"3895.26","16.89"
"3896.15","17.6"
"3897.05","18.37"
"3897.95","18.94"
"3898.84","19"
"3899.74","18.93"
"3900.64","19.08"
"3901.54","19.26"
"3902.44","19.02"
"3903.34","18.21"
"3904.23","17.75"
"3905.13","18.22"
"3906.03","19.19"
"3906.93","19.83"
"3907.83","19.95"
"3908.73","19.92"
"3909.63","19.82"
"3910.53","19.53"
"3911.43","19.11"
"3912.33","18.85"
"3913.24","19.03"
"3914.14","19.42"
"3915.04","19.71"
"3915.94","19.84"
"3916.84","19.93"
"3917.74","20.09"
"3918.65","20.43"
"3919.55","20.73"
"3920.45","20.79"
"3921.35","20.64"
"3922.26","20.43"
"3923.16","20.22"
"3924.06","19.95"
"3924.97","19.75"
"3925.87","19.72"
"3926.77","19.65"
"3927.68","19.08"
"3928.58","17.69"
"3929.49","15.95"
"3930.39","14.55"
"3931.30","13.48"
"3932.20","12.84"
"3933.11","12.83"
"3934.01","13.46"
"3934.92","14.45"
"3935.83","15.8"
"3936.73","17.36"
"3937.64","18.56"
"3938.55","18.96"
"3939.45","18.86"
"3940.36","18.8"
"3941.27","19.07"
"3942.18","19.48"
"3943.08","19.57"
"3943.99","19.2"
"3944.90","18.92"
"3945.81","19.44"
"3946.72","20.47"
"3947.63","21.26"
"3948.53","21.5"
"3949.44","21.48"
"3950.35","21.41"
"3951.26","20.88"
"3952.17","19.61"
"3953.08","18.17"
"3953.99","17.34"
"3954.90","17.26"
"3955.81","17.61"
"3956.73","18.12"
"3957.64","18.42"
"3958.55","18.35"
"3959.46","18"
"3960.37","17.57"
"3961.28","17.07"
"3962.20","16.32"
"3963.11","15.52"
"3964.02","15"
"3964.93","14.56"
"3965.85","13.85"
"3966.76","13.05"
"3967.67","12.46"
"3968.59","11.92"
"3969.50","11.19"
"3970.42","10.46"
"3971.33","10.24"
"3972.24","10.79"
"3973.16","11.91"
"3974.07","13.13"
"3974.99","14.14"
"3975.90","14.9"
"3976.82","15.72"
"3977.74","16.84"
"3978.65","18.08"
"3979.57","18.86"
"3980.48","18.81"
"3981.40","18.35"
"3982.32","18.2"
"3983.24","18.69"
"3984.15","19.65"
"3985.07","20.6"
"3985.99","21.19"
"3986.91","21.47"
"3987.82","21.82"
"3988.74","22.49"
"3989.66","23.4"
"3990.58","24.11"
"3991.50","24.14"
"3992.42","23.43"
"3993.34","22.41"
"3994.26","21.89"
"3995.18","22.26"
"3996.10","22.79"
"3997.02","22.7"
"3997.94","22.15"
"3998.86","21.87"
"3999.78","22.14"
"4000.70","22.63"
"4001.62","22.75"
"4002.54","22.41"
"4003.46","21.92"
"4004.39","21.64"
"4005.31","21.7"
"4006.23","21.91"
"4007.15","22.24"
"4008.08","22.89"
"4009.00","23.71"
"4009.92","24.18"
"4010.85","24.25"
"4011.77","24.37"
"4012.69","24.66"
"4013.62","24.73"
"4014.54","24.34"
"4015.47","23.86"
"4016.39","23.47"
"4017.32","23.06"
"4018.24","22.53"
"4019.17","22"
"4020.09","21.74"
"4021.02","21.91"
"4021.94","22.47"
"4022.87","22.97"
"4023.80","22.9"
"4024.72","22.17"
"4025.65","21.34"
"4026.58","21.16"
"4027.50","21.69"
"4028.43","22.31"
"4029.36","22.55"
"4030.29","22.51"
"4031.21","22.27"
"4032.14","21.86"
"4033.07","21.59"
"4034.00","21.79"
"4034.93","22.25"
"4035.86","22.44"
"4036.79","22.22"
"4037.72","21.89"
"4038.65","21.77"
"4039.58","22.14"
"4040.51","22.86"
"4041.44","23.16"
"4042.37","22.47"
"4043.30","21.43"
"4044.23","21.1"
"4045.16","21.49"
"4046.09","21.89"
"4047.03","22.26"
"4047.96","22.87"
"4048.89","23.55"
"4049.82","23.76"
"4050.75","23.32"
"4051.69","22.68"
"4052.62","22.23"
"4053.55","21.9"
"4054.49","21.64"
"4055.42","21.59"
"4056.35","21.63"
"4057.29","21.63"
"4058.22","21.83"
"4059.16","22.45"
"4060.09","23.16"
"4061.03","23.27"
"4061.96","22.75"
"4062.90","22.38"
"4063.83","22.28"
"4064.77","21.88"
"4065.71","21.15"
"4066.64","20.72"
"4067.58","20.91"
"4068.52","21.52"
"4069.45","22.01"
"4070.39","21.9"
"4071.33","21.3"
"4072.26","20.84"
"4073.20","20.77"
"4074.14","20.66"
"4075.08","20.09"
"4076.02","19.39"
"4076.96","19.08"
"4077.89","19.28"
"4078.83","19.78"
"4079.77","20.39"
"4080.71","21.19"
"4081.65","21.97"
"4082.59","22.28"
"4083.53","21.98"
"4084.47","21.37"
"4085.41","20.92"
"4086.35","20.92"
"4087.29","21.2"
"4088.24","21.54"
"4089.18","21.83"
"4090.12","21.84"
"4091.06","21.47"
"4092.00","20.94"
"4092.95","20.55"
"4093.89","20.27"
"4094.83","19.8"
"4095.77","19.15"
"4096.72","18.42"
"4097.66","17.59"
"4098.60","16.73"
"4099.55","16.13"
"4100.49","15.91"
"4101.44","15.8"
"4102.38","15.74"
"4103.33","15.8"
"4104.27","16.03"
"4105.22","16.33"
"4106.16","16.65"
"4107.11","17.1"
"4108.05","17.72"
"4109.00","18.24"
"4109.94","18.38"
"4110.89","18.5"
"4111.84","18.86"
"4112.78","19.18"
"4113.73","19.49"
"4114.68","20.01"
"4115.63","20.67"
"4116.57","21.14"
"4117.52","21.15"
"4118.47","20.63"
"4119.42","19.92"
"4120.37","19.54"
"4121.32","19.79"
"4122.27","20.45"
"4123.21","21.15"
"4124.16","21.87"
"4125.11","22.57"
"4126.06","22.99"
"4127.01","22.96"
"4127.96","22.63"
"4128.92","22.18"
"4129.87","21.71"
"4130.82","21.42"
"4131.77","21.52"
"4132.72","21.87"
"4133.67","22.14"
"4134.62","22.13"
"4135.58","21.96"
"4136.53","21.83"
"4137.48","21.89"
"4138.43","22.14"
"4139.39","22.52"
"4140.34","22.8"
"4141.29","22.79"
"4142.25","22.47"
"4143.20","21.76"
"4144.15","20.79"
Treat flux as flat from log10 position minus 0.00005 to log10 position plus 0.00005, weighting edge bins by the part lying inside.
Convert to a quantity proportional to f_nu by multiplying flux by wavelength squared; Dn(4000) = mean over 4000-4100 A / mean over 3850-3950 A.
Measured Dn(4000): 1.29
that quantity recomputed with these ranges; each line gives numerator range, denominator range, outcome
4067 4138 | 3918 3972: 1.25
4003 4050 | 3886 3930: 1.30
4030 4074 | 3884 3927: 1.30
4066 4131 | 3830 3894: 1.34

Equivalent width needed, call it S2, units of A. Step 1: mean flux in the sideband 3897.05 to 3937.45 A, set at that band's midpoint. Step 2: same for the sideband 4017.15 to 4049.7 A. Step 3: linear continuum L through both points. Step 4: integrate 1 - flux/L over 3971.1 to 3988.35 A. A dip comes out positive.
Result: 2.8 A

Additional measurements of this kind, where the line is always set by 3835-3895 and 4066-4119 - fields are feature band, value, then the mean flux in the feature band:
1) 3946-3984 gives 3.4 A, 16.6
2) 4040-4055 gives -2.6 A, 22.4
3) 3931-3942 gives 1.0 A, 16.3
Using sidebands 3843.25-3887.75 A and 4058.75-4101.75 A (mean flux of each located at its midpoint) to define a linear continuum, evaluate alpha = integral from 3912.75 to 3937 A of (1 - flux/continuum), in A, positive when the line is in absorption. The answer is 0.8 A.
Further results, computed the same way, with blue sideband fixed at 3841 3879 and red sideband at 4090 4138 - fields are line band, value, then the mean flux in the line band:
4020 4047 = -3.8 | 22.1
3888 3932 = 1.0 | 18.4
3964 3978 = 4.4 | 13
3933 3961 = 0.7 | 18.5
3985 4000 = -2.5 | 22.5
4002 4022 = -3.9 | 23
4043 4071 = -3.7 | 22.1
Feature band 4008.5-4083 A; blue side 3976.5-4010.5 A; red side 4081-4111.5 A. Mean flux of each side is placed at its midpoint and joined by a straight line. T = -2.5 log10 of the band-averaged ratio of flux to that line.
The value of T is -0.097 mag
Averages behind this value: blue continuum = 21.4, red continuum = 19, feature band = 22.1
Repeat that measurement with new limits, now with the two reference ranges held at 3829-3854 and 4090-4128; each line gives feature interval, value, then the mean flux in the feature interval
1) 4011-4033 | -0.24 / 22.7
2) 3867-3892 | 0.02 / 16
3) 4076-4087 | -0.10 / 20.8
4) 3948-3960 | -0.11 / 19.1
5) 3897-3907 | -0.13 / 18.8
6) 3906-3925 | -0.18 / 19.9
